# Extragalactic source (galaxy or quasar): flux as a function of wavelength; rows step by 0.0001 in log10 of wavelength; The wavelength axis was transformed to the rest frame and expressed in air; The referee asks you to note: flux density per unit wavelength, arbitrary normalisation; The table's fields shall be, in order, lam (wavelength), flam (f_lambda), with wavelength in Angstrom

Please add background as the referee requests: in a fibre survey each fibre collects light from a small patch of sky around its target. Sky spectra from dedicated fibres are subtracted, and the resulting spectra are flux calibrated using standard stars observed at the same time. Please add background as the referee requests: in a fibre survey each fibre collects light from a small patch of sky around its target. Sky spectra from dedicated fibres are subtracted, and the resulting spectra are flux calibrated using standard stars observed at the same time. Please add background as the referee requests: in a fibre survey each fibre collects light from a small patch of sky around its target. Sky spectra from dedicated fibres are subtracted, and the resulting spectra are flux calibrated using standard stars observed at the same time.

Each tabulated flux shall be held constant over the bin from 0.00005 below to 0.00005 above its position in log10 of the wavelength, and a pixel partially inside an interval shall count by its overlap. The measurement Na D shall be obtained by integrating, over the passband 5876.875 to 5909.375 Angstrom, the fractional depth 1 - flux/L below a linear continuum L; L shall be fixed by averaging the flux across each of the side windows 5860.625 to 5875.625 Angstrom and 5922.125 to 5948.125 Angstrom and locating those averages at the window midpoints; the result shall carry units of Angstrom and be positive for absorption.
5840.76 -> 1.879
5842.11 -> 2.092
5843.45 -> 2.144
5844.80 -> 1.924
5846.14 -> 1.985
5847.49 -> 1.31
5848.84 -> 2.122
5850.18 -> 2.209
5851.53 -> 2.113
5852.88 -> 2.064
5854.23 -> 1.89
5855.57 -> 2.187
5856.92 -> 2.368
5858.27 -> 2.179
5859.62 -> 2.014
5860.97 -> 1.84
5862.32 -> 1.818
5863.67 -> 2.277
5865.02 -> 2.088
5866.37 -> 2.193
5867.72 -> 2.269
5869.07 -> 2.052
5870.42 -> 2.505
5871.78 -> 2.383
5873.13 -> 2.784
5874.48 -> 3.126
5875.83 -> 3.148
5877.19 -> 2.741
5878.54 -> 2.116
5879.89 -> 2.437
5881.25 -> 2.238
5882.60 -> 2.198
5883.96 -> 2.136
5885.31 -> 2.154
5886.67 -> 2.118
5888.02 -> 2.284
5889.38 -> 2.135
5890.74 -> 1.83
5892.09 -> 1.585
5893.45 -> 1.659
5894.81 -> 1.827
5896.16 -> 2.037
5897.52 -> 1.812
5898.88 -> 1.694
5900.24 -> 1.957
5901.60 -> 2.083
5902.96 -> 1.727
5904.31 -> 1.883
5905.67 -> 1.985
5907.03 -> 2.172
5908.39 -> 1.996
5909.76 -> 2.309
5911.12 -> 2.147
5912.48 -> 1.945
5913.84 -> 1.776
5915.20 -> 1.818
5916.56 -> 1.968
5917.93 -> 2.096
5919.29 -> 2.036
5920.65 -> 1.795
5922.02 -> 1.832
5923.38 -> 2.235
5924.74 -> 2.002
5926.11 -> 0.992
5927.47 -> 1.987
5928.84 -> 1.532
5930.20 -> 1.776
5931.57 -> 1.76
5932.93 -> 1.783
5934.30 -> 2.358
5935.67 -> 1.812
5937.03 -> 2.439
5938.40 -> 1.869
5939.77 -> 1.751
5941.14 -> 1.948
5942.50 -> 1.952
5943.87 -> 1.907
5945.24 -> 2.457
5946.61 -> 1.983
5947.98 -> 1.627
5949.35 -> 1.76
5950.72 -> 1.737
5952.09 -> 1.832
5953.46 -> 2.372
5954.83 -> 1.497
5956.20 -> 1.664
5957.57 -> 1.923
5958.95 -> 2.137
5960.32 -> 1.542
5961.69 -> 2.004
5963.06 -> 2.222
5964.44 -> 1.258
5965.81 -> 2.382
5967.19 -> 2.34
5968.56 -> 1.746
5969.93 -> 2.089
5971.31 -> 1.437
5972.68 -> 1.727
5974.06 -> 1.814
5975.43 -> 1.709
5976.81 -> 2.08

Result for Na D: 2.3 Angstrom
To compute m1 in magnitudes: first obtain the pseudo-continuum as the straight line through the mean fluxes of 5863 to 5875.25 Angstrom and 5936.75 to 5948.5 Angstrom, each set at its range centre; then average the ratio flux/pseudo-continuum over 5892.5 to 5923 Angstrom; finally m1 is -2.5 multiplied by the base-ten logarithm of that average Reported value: 0.13 mag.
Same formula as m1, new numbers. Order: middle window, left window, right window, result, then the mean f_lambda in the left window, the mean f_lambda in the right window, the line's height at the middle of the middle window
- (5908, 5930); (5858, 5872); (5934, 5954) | 0.07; 2.14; 1.98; 2.03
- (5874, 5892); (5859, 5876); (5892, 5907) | -0.11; 2.32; 1.87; 2.1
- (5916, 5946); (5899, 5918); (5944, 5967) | 0.01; 1.98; 1.91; 1.94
